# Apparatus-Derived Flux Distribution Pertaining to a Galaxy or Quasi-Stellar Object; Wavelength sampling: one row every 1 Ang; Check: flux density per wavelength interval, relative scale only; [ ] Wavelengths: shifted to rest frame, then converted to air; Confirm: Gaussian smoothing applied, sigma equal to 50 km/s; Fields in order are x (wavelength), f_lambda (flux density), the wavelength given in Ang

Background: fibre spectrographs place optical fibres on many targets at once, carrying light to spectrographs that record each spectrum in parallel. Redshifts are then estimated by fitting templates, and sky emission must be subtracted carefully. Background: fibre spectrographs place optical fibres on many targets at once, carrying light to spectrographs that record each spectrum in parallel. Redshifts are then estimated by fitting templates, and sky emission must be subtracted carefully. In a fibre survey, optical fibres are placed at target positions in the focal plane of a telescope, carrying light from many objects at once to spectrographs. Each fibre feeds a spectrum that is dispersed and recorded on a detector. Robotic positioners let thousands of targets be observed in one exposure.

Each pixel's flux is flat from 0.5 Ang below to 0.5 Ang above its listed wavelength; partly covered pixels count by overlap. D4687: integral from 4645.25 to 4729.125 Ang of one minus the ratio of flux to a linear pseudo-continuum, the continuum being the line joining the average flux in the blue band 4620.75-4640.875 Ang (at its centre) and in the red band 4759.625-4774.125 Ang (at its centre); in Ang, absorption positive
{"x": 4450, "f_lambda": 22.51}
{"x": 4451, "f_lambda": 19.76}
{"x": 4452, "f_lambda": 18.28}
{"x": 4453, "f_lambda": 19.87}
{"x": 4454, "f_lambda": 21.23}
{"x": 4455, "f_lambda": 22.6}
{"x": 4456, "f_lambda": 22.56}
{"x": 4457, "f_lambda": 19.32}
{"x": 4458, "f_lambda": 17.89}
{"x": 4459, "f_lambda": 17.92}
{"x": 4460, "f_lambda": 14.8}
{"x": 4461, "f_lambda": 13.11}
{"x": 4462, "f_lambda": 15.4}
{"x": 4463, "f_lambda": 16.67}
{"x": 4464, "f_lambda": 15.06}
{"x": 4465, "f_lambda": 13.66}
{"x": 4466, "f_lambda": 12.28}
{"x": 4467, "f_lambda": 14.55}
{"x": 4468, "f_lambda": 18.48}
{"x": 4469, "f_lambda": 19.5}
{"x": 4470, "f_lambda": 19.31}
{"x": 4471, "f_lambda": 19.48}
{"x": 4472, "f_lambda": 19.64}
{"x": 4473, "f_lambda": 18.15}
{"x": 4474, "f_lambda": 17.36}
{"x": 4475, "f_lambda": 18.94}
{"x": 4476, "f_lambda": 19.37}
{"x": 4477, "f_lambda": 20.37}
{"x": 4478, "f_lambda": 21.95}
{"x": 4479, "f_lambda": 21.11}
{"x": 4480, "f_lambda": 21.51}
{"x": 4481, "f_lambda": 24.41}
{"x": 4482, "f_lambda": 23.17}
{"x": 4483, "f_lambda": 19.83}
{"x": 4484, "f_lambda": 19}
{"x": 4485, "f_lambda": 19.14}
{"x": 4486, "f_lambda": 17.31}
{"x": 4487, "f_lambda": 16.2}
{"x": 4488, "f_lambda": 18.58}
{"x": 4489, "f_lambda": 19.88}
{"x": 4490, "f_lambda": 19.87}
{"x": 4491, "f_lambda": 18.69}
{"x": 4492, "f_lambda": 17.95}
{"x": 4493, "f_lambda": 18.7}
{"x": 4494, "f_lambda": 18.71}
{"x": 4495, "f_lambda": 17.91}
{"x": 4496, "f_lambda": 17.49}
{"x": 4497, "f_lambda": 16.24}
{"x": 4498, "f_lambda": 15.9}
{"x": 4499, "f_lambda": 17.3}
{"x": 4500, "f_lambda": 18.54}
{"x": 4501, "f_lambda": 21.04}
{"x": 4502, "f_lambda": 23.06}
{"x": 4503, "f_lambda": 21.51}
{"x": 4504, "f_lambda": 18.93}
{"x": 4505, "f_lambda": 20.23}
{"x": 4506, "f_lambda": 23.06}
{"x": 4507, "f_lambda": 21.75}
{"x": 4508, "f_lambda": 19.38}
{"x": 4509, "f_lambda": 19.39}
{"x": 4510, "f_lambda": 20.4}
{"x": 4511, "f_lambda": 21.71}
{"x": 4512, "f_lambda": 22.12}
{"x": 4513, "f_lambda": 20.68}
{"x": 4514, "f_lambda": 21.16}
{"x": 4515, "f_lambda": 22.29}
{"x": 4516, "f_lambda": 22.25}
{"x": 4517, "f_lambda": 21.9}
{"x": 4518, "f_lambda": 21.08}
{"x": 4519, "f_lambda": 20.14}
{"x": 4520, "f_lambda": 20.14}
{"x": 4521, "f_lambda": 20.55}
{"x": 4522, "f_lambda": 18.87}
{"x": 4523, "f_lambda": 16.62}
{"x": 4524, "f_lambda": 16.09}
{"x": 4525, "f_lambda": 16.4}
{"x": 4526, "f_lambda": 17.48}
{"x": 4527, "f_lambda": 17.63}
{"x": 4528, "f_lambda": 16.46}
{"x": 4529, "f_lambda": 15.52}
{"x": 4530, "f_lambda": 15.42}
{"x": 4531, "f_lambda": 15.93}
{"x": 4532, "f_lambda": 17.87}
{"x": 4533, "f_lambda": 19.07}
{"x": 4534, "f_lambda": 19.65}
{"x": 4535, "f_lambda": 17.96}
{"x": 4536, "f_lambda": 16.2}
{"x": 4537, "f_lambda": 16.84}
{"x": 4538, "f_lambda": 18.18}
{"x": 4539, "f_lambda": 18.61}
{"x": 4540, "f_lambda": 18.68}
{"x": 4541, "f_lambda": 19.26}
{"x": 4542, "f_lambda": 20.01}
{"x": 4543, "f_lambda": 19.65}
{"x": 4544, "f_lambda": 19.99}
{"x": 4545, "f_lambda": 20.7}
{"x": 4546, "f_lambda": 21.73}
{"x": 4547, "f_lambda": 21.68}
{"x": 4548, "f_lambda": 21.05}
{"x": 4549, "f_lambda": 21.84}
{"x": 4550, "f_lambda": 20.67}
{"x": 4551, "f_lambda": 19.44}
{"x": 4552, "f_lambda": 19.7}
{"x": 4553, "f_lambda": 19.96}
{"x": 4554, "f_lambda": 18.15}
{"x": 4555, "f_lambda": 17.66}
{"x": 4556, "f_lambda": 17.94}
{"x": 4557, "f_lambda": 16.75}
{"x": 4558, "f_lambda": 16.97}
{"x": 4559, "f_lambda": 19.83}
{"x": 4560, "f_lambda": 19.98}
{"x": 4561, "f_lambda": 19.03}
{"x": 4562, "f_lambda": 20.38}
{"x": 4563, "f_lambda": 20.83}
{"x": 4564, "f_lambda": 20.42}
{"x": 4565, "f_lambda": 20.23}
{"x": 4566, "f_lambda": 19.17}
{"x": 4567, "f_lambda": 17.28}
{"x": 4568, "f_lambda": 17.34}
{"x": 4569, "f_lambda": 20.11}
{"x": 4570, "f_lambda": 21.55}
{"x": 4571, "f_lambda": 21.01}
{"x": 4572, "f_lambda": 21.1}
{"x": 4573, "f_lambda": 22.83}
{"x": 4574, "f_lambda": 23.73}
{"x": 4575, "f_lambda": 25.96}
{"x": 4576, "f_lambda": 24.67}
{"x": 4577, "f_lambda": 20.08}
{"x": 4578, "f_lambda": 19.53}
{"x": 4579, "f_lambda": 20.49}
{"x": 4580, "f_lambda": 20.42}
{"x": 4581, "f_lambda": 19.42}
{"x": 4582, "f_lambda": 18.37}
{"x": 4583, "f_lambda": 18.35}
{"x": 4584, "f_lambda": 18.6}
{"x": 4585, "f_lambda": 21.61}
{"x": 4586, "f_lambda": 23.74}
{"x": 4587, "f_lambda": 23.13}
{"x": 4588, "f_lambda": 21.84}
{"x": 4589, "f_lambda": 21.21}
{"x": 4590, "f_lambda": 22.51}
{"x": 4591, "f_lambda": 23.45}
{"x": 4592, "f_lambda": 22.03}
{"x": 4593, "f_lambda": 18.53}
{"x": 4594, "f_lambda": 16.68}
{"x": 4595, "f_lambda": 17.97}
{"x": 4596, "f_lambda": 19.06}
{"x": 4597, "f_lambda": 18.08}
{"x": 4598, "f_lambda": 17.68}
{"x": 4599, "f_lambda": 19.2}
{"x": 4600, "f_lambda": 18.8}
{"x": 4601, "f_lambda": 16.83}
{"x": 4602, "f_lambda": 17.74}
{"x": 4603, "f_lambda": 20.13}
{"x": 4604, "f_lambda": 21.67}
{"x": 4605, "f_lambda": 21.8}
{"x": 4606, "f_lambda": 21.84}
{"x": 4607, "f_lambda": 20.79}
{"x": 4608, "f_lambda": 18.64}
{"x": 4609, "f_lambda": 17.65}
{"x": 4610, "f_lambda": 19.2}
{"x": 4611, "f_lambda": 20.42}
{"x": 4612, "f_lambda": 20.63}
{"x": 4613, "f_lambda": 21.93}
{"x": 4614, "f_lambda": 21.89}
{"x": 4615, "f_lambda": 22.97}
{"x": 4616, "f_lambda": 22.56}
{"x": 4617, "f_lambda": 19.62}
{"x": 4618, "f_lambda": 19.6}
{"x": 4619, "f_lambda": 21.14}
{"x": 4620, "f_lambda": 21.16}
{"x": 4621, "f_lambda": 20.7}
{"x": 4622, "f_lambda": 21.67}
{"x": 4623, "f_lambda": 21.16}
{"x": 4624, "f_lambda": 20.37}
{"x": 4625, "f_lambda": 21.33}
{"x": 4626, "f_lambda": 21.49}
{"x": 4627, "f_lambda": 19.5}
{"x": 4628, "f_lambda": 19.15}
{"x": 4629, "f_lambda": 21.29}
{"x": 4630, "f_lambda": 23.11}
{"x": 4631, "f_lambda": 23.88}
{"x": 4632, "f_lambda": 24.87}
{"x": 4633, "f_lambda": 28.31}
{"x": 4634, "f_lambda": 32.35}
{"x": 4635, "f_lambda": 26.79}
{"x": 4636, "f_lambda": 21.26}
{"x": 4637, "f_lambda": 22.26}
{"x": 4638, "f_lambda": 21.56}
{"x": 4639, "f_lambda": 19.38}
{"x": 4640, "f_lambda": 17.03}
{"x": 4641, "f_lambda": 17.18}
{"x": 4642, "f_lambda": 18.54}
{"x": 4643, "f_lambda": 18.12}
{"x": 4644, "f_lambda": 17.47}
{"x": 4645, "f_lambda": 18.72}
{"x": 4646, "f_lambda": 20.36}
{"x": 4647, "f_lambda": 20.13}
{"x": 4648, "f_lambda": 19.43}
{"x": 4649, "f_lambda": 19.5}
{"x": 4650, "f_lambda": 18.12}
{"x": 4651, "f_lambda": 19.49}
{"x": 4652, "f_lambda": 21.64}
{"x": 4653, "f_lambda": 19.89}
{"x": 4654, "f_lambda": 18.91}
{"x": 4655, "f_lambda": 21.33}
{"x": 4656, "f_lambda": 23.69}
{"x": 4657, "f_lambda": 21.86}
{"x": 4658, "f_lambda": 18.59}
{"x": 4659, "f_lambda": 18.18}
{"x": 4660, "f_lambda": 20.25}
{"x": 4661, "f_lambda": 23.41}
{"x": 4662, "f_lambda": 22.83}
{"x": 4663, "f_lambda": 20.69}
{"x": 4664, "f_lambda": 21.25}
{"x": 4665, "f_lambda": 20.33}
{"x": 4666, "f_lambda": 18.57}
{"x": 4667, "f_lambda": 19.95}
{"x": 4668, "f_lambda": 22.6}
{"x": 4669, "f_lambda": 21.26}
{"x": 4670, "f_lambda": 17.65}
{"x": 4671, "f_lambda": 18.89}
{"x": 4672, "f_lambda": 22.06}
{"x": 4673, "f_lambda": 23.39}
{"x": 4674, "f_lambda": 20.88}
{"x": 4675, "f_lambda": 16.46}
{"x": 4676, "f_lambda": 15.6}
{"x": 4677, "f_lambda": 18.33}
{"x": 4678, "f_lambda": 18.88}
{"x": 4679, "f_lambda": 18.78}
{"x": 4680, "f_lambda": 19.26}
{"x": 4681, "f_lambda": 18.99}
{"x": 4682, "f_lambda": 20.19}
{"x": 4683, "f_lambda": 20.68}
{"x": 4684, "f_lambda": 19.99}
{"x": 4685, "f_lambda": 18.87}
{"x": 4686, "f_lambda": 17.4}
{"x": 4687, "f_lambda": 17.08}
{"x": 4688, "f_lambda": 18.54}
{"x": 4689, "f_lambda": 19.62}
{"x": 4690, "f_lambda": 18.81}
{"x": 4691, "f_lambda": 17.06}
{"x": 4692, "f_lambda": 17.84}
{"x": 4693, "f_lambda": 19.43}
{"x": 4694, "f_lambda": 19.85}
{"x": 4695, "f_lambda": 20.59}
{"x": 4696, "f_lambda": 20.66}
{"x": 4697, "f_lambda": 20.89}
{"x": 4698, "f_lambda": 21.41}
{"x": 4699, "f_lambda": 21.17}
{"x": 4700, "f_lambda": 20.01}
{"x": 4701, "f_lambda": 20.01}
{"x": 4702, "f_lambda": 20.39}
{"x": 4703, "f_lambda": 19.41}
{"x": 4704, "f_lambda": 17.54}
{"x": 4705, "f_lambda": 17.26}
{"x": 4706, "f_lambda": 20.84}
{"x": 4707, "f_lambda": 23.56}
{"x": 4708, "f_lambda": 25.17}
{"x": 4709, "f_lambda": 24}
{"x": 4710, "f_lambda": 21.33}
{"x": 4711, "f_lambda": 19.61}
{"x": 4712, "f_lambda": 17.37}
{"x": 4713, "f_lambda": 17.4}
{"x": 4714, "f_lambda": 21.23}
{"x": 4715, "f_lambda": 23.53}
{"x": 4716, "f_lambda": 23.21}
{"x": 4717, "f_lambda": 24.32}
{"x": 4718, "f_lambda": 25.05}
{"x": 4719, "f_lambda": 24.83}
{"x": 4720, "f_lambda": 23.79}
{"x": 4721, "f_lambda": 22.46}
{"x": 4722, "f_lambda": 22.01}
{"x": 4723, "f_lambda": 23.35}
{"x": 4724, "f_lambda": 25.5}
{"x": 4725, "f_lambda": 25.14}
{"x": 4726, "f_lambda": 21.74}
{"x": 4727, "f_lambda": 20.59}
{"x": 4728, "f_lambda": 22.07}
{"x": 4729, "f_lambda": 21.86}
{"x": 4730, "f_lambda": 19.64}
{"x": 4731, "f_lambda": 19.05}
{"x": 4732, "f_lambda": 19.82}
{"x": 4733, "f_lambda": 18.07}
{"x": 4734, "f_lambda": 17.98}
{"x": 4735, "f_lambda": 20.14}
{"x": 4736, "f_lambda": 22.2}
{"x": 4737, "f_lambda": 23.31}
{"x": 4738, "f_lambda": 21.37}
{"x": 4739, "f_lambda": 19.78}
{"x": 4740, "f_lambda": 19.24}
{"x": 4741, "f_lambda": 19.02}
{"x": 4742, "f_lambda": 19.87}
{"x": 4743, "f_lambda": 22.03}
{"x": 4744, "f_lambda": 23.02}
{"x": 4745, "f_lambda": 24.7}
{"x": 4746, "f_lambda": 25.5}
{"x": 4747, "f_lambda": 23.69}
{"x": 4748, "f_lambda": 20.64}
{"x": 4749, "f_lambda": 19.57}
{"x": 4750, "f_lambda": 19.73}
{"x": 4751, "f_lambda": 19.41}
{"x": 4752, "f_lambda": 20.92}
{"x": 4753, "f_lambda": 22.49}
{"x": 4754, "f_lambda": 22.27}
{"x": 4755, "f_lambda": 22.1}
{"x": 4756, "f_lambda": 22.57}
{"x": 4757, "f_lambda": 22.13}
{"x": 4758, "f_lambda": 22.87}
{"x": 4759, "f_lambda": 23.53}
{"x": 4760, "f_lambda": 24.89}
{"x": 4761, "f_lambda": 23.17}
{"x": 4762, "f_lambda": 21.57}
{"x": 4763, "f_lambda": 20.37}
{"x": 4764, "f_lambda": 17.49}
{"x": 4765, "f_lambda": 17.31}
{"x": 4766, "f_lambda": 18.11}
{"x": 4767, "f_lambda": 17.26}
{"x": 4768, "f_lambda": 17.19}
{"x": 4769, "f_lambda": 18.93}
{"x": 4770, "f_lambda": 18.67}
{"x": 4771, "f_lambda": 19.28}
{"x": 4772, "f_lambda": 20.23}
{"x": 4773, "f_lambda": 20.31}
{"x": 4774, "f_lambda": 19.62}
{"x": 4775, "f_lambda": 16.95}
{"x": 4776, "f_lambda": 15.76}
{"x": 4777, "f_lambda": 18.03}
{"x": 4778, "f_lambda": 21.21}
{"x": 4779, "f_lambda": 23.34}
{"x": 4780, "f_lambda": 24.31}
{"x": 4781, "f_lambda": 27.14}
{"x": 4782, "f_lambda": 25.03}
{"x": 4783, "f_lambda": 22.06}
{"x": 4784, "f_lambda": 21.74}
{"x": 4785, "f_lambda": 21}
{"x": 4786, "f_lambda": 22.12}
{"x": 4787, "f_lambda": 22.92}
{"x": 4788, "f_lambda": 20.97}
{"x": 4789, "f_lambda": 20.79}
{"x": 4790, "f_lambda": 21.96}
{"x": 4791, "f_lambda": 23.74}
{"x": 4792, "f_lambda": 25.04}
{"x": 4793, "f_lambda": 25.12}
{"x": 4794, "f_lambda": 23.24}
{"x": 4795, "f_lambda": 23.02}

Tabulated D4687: 2.4 Ang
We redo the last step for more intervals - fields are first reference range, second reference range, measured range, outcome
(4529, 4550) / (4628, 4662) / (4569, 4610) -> -1.0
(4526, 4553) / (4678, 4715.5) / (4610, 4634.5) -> -3.4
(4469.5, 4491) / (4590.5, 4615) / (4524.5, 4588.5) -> 0.6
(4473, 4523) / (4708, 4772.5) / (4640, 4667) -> 1.2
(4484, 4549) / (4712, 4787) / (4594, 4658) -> -1.4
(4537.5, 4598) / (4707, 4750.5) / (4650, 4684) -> 1.6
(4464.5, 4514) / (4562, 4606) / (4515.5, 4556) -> 1.8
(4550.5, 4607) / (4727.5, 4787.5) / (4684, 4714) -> 1.3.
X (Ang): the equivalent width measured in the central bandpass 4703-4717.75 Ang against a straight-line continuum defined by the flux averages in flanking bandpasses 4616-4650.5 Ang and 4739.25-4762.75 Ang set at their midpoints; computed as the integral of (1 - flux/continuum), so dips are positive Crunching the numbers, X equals 0.3 Ang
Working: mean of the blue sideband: 21.1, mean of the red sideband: 21.9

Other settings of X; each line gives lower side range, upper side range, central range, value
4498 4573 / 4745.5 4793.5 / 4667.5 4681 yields 0.7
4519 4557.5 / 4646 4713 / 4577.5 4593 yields -1.5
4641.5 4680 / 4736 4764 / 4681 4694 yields 1.0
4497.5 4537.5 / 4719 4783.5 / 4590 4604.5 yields 0.5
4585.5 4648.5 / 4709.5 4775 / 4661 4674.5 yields 0.0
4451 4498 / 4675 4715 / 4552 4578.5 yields -1.5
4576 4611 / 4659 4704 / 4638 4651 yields 0.7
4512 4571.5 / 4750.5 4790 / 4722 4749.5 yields -1.0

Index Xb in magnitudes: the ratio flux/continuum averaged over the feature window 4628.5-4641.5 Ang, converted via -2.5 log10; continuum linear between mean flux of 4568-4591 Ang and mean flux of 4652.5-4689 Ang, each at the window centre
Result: -0.13 mag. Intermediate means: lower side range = 21.3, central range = 23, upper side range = 19.9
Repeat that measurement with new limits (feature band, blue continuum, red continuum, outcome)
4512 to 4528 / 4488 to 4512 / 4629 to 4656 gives 0.011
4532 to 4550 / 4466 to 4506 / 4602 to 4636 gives 0.042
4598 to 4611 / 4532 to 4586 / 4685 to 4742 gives 0.034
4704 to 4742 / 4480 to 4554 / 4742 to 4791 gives -0.030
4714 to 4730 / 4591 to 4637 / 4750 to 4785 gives -0.111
